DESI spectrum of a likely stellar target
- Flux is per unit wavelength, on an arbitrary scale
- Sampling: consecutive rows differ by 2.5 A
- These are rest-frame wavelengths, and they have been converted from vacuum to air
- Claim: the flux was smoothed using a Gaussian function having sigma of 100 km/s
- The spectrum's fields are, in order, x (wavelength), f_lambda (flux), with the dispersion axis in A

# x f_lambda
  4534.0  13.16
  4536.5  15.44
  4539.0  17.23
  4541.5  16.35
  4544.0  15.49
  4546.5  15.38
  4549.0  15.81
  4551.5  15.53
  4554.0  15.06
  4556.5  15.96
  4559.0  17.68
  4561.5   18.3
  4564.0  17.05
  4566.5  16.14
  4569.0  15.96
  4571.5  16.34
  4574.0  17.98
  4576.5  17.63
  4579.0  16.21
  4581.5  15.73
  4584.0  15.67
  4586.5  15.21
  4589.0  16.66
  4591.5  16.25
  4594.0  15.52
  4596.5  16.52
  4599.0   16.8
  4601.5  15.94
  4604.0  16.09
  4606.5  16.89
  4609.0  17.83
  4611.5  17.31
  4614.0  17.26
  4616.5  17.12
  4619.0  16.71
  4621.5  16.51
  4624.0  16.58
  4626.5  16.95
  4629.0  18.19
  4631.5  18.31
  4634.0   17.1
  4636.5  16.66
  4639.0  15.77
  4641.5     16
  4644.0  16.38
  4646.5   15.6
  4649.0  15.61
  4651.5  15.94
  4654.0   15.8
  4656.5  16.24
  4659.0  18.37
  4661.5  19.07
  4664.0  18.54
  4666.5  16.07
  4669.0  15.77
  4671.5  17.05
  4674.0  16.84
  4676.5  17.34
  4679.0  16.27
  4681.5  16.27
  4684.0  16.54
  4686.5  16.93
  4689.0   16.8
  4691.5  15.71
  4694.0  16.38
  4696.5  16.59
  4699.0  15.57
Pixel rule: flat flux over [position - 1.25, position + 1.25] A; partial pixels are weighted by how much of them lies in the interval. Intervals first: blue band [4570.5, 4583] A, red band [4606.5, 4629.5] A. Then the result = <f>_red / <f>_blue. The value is 1.02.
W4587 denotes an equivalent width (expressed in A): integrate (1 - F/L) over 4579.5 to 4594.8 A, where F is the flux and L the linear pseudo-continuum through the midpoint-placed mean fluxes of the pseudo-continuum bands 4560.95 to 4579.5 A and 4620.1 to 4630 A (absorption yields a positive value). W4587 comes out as 1.0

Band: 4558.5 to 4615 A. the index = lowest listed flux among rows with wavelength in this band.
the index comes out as 15.21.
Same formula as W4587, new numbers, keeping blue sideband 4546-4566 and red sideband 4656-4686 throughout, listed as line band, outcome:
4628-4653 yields 0.50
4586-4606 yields 0.51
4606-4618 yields -0.43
